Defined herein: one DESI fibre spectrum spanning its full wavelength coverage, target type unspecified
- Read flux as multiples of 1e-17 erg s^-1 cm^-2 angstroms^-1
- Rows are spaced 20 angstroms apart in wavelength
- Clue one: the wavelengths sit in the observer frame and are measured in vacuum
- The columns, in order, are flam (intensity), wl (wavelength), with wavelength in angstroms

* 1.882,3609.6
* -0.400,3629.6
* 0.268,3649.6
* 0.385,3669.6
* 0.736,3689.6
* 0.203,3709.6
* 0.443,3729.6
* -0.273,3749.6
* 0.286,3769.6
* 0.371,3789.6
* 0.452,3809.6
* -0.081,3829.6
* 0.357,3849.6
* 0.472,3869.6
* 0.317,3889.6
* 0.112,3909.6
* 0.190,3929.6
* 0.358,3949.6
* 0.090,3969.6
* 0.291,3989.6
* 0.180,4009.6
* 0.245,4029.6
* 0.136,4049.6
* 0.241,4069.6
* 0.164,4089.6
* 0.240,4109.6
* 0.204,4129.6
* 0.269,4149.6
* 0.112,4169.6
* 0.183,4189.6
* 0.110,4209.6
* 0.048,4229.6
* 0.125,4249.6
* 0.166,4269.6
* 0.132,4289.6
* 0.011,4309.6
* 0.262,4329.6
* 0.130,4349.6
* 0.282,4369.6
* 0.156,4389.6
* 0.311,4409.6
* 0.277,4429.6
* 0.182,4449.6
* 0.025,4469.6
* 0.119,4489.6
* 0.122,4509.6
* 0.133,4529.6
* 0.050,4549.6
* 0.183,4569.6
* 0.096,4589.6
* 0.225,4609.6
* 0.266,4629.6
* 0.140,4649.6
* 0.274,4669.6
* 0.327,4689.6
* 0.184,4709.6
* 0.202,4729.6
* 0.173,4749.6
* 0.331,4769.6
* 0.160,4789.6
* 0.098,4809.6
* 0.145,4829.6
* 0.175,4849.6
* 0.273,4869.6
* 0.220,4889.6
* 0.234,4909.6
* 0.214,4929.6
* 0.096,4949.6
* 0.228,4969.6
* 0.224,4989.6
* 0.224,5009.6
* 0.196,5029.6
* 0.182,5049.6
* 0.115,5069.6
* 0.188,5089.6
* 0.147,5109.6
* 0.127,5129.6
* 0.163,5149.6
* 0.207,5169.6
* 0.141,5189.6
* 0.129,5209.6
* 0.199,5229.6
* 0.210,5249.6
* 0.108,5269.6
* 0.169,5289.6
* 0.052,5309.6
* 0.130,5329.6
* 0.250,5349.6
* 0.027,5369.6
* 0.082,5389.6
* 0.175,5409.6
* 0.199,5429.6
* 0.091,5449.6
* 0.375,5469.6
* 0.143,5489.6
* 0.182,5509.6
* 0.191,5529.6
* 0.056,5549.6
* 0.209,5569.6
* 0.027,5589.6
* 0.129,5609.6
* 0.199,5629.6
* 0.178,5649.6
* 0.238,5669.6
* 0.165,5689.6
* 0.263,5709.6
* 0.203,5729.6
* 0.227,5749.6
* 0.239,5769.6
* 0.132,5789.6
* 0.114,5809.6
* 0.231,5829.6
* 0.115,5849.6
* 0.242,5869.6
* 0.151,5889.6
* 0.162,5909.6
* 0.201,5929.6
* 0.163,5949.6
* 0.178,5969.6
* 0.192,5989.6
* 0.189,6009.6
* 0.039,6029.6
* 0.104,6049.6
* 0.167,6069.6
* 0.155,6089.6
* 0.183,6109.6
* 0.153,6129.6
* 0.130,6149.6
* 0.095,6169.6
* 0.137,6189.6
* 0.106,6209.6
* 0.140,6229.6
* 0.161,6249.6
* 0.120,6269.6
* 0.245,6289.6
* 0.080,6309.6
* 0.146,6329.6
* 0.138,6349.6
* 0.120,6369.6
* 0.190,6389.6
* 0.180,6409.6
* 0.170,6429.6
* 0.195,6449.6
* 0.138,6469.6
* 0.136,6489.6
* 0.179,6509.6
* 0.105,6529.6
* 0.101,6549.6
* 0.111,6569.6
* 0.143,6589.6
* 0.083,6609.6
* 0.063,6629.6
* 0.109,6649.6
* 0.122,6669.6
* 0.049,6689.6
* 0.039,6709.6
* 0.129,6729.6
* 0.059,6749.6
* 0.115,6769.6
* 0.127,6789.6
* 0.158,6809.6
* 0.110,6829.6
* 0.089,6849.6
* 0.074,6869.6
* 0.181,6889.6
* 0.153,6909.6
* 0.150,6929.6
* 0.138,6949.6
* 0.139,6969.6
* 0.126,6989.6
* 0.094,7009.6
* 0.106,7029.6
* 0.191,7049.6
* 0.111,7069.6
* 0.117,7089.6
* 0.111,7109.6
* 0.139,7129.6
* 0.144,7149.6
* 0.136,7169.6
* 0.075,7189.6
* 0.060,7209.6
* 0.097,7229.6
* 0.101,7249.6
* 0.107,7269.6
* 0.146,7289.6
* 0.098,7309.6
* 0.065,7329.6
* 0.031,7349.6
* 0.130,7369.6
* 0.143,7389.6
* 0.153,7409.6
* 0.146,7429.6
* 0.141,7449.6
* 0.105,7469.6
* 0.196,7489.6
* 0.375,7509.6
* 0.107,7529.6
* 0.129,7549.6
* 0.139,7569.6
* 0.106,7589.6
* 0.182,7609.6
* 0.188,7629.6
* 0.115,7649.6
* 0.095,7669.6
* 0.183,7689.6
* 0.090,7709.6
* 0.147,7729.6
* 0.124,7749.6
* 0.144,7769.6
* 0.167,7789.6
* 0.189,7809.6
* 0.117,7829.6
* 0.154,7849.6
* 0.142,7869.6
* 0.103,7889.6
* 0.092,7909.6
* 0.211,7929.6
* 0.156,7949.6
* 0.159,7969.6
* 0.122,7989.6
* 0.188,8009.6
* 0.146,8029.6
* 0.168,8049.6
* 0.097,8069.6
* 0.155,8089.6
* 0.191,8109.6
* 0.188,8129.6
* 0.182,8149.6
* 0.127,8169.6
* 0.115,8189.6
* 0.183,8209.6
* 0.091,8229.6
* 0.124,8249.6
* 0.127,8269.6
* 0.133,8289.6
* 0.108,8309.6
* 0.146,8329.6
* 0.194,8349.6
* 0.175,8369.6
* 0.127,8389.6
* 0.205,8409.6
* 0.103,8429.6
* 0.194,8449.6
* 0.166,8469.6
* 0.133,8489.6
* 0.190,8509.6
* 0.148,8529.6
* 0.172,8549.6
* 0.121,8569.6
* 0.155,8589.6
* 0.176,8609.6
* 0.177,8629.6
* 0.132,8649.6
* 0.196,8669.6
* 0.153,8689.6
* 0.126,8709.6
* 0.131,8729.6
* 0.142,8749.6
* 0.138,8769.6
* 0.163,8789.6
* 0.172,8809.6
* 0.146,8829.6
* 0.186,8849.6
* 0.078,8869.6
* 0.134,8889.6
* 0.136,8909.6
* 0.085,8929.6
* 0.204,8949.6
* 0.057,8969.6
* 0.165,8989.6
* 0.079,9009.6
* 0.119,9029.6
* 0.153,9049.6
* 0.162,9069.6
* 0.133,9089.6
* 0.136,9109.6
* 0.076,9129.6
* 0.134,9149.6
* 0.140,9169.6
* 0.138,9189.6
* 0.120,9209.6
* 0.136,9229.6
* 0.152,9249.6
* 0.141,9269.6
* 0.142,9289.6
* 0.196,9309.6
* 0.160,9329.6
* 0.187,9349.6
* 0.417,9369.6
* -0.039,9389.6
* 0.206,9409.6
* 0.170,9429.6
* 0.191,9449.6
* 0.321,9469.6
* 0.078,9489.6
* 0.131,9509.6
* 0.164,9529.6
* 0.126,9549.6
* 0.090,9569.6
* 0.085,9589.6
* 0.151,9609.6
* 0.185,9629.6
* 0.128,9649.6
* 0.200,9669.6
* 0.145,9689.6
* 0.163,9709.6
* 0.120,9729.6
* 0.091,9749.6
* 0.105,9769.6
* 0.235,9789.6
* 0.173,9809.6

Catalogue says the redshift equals 1.01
